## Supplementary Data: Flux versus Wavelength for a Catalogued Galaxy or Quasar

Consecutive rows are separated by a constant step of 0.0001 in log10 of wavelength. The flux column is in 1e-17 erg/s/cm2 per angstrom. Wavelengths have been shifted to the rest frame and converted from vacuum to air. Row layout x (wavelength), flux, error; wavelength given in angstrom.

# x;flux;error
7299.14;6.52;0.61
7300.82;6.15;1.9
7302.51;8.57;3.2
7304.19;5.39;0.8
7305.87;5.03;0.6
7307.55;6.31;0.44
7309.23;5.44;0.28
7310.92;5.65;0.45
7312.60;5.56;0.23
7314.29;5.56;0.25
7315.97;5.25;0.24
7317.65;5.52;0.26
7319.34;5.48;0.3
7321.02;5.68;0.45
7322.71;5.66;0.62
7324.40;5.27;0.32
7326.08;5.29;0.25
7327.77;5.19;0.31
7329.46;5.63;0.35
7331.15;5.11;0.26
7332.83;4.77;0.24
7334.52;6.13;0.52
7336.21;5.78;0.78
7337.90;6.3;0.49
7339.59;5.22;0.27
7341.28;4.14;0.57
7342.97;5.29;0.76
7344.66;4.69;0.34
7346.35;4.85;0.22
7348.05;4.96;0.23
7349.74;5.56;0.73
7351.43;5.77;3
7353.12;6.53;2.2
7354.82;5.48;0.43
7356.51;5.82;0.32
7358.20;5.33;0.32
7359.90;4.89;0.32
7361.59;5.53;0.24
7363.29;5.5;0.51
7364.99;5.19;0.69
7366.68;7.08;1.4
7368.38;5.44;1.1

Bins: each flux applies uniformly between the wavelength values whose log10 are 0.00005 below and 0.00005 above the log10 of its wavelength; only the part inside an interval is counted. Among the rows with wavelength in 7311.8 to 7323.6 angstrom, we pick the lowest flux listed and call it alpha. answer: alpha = 5.25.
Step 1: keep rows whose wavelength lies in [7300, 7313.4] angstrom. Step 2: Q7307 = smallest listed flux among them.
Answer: 5.03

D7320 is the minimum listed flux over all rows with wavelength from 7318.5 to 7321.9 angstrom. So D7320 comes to 5.48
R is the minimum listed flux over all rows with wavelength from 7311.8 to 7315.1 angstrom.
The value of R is 5.56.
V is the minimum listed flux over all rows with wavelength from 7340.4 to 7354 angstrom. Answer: 4.14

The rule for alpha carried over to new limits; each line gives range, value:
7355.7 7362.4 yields 4.89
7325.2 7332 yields 5.11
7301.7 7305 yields 5.39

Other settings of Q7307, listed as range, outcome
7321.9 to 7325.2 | 5.27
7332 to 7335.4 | 4.77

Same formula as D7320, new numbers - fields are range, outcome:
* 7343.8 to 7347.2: 4.69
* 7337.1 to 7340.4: 5.22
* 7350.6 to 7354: 5.77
